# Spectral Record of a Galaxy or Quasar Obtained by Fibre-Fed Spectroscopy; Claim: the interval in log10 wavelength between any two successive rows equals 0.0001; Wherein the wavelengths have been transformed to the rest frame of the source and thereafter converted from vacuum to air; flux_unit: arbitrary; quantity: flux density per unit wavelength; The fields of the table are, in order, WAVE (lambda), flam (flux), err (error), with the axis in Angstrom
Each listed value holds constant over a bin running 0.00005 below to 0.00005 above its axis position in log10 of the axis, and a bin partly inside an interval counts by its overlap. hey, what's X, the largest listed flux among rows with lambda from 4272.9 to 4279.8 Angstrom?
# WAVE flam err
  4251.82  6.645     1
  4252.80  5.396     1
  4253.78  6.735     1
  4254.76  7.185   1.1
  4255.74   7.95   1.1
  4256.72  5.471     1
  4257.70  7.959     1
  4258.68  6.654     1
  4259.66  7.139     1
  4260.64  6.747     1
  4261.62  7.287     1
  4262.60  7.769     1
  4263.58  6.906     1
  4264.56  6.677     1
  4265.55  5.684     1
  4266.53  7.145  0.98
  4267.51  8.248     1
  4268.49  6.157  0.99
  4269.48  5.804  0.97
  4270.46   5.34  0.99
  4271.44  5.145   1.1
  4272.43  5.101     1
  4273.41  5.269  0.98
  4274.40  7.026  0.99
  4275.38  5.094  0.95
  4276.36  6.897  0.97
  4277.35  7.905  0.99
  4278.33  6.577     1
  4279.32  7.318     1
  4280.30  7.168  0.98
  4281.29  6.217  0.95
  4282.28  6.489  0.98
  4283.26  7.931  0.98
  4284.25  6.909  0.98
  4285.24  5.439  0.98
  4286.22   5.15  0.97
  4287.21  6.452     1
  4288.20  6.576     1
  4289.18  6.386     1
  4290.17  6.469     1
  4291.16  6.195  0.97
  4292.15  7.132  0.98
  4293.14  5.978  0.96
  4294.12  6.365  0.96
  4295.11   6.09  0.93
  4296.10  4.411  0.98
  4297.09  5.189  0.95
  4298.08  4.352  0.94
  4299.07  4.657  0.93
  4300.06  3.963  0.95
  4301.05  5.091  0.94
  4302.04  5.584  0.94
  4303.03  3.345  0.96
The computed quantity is 7.905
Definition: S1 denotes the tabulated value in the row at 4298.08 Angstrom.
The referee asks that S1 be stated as 4.352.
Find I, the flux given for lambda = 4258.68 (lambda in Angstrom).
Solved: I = 6.654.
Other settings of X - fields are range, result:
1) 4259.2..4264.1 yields 7.769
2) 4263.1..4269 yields 8.248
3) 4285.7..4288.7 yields 6.576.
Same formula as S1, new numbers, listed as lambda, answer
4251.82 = 6.645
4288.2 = 6.576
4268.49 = 6.157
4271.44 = 5.145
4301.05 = 5.091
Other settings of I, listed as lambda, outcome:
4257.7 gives 7.959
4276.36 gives 6.897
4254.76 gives 7.185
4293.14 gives 5.978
